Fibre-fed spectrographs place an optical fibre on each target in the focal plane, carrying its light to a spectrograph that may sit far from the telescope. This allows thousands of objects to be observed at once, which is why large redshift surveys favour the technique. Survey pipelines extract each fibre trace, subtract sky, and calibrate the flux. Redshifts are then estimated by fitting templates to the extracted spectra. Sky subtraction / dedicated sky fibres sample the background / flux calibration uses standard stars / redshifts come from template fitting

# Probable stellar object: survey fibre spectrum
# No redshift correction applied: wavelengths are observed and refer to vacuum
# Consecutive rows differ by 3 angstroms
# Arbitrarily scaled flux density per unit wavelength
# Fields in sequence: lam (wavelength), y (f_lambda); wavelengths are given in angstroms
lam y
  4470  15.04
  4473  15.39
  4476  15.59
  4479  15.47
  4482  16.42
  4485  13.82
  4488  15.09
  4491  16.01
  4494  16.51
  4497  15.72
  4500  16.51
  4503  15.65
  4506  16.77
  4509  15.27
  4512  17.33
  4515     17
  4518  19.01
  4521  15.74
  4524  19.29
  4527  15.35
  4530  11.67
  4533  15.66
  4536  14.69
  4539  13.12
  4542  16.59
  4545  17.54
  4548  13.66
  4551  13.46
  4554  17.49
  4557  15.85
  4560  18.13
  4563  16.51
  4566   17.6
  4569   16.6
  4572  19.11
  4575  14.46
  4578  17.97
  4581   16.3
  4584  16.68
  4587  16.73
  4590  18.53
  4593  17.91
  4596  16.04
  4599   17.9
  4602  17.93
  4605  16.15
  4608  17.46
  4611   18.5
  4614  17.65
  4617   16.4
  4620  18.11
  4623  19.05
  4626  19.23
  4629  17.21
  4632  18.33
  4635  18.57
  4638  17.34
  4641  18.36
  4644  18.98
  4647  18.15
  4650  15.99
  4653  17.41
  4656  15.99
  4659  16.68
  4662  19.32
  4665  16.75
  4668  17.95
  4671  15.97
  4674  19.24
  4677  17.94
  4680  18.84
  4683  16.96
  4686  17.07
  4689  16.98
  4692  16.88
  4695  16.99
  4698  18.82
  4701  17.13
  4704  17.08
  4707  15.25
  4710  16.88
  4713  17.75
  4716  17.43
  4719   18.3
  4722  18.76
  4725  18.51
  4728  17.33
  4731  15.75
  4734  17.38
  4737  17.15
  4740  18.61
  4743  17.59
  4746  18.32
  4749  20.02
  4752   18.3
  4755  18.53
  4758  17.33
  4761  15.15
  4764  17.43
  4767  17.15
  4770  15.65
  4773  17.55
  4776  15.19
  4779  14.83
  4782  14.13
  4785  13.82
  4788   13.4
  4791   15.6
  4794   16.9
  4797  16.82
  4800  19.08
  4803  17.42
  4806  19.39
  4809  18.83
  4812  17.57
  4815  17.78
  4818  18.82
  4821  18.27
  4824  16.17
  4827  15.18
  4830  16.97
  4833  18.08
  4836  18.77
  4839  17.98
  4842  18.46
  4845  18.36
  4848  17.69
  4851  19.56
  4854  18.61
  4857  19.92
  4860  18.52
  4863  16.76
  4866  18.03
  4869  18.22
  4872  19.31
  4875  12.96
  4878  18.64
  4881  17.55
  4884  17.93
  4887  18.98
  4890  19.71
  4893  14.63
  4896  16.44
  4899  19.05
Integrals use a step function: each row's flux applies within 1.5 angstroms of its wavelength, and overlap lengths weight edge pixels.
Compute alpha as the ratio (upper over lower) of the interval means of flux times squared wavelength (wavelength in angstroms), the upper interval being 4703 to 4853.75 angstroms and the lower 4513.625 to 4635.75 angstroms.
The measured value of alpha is 1.12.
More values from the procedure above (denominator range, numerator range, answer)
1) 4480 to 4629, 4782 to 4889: 1.19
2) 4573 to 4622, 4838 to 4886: 1.17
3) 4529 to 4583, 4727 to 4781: 1.17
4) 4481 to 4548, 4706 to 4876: 1.23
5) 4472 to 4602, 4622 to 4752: 1.16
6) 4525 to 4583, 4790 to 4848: 1.25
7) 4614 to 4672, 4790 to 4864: 1.10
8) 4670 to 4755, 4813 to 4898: 1.07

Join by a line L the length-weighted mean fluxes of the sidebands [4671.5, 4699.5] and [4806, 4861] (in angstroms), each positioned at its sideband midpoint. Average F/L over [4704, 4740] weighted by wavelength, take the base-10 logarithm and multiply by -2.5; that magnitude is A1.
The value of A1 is 0.027 mag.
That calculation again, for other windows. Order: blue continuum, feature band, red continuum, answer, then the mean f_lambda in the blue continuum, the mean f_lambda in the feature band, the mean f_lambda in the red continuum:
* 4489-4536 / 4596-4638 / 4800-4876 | -0.07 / 16.2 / 17.8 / 18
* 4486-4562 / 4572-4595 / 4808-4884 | -0.05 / 16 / 17.1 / 17.9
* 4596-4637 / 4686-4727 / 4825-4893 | 0.03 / 17.8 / 17.4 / 17.9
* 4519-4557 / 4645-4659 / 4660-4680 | 0.04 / 15.4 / 16.9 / 17.9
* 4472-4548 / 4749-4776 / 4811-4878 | 0.01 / 15.8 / 17.2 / 17.8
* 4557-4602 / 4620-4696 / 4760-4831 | -0.05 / 17.2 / 17.7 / 16.6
